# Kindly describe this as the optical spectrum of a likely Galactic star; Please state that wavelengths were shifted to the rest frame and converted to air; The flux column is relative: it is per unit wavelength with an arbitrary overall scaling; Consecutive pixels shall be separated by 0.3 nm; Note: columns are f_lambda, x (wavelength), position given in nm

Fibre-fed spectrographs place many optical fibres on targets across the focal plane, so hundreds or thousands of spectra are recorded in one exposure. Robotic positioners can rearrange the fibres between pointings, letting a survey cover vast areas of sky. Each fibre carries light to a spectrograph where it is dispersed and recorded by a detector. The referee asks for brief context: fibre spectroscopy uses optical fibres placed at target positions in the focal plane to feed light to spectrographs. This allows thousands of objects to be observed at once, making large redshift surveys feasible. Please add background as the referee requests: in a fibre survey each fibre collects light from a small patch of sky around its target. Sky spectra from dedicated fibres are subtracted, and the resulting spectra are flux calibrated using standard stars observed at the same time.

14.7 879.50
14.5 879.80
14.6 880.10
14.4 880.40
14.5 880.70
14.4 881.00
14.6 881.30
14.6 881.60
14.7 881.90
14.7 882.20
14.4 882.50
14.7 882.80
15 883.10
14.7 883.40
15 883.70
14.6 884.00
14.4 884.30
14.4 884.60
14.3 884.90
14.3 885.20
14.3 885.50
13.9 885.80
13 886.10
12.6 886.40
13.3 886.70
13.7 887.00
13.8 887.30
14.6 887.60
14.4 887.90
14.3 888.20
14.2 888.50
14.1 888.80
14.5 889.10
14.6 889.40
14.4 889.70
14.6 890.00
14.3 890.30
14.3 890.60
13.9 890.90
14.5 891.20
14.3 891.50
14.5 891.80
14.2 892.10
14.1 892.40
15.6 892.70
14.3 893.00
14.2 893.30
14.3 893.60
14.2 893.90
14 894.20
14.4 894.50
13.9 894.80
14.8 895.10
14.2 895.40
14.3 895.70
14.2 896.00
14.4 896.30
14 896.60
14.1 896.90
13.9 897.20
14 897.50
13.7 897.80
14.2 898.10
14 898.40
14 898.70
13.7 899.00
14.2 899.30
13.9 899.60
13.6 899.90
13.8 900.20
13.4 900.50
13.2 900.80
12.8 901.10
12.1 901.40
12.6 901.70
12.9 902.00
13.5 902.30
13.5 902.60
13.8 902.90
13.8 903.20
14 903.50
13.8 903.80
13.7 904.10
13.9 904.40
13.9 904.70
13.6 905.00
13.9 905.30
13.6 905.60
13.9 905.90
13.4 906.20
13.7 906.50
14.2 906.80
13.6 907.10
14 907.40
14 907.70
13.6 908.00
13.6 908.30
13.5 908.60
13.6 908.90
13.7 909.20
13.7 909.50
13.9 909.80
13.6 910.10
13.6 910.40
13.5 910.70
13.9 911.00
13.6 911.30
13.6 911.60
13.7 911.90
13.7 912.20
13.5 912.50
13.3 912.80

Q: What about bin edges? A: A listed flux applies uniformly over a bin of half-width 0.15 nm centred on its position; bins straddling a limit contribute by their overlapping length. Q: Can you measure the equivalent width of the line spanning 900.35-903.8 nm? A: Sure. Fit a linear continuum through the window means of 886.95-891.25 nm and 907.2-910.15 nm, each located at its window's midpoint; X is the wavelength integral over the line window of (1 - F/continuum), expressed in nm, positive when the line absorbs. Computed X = 0.161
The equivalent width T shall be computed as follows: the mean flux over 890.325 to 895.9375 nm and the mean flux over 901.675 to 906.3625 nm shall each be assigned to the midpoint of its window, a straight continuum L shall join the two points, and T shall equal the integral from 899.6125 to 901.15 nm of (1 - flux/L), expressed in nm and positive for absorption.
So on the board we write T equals 0.047 nm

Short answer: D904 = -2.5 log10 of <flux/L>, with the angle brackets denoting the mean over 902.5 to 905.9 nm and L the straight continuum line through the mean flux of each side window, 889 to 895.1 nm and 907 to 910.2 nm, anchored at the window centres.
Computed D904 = 0.01 mag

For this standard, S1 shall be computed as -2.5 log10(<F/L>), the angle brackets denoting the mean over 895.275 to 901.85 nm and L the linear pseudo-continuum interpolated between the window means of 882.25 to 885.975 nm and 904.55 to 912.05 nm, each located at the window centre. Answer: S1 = 0.02 mag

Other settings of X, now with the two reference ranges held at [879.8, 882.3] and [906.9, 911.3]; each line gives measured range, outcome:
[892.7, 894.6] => -0.02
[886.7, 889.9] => 0.03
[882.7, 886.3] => 0.02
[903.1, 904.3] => 0.00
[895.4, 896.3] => -0.01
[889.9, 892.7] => -0.02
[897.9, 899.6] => 0.00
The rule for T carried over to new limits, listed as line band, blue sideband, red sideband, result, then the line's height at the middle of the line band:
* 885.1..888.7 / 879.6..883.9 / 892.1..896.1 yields 0.16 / 14.5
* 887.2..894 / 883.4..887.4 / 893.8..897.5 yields -0.13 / 14.1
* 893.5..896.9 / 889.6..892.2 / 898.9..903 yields -0.08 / 13.9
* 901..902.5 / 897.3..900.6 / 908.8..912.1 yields 0.11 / 13.8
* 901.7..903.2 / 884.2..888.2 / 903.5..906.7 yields 0.04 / 13.8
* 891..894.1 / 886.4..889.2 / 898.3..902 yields -0.14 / 13.8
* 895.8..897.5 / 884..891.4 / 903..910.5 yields -0.02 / 13.9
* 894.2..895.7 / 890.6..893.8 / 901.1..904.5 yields -0.02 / 14.1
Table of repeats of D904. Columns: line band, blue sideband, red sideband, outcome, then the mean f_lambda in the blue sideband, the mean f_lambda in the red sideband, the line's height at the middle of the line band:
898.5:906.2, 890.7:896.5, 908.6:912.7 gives 0.03 mag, 14.3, 13.7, 14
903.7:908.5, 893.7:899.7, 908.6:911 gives 0.00 mag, 14.1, 13.7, 13.8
